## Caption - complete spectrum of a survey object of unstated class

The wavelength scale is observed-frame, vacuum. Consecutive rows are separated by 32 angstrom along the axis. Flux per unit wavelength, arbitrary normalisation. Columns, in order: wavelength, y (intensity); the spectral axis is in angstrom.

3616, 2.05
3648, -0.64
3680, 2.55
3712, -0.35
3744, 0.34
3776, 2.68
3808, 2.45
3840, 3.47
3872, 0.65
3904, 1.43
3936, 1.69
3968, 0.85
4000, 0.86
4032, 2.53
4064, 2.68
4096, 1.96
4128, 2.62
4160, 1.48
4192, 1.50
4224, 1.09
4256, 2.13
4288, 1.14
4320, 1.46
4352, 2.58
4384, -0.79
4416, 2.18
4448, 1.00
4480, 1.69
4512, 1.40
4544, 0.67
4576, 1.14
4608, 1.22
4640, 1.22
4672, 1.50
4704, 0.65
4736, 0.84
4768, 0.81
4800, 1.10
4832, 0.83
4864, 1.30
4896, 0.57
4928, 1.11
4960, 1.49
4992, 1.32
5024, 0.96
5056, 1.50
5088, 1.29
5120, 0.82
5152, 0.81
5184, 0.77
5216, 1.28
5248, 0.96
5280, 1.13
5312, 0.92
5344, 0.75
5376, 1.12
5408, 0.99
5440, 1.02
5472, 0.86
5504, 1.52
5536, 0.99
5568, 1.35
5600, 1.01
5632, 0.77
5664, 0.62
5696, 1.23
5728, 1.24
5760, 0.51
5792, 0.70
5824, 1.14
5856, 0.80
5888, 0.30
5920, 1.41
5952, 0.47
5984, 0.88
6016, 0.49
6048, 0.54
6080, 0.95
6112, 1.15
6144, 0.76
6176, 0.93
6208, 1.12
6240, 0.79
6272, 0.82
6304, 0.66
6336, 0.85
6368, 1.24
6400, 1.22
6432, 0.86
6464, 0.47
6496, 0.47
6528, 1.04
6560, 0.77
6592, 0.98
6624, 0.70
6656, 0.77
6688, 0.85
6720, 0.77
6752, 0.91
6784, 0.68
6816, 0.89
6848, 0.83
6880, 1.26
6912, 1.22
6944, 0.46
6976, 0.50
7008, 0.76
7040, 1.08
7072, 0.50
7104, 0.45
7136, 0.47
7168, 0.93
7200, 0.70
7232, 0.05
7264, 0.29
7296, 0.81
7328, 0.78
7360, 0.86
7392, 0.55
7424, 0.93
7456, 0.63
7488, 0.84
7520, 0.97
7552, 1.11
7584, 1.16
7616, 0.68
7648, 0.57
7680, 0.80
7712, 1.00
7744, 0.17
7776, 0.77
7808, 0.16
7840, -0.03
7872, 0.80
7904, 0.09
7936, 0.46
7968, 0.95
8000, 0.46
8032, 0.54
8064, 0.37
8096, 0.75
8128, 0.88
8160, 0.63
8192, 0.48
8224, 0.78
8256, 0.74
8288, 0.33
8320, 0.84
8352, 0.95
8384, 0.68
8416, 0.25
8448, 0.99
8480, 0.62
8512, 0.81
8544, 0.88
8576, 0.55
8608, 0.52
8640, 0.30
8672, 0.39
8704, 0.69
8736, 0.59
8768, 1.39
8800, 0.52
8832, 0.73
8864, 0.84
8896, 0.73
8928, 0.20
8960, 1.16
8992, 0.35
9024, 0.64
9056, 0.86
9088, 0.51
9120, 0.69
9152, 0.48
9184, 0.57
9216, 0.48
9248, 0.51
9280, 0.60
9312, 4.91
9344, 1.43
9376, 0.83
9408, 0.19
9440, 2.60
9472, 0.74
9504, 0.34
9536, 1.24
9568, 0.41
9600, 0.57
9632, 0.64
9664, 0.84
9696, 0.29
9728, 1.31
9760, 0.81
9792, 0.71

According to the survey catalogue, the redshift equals 1.499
